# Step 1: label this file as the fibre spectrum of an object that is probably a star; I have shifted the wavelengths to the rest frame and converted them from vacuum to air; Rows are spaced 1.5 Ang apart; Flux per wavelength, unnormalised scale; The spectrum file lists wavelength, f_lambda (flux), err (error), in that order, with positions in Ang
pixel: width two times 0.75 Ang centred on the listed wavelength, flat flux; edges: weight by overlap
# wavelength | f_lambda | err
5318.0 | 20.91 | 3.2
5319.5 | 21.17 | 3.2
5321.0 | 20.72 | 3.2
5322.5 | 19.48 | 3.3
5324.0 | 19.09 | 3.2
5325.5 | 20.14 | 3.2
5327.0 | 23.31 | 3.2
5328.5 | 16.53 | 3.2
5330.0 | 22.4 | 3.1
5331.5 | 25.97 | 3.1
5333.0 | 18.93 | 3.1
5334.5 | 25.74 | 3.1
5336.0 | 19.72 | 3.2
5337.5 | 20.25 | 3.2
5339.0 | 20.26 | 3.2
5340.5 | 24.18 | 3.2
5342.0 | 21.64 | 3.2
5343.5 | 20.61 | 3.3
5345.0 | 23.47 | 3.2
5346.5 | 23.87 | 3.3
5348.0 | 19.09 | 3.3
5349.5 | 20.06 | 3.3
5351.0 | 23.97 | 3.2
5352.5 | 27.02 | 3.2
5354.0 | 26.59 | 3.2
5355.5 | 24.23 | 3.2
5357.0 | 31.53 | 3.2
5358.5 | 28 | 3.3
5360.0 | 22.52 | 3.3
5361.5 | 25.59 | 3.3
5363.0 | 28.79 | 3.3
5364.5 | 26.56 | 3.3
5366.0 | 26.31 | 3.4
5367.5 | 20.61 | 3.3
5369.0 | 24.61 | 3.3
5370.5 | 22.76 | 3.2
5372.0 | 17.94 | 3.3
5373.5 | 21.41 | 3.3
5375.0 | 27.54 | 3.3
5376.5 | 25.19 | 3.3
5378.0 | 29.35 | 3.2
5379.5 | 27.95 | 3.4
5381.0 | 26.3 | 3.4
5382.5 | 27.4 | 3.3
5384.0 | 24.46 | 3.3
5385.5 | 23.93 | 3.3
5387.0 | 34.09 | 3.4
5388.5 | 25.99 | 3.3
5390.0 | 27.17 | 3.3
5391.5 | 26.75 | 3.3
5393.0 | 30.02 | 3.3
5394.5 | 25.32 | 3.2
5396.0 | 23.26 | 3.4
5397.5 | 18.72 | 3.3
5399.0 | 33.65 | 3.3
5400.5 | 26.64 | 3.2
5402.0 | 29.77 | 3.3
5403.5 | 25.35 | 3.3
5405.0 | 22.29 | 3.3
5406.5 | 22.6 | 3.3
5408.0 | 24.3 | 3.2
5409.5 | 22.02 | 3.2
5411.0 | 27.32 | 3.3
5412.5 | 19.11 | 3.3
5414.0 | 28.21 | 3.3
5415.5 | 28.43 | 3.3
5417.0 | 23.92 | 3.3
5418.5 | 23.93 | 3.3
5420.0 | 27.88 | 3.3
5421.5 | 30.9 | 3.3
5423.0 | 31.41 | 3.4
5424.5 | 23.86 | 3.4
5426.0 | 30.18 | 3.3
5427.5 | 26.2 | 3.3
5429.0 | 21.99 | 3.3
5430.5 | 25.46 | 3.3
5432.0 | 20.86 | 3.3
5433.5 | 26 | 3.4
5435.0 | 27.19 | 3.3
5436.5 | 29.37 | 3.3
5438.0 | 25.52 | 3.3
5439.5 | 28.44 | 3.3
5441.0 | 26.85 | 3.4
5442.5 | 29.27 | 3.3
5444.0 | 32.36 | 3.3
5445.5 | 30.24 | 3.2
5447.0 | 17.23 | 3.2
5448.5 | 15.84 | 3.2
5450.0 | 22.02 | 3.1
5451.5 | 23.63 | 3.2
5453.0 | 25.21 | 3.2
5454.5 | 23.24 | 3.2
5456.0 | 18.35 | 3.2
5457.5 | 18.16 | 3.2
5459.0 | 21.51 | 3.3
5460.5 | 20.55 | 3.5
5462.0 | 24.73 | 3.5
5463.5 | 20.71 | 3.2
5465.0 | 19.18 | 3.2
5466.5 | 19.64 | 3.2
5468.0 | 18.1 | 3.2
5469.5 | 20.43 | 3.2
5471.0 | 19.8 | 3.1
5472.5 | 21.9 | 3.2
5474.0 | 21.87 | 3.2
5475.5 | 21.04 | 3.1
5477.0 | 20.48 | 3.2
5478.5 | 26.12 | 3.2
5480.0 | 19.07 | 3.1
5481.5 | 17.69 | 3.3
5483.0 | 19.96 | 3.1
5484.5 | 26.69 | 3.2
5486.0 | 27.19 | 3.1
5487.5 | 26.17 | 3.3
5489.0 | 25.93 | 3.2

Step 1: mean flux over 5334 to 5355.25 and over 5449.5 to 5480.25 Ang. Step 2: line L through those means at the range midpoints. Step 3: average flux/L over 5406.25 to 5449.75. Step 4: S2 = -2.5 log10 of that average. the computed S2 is -0.19 mag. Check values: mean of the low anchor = 22.6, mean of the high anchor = 21.3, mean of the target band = 25.7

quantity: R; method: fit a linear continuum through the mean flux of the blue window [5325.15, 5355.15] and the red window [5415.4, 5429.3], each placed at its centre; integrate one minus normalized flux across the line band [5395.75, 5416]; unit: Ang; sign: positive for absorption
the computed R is 0.7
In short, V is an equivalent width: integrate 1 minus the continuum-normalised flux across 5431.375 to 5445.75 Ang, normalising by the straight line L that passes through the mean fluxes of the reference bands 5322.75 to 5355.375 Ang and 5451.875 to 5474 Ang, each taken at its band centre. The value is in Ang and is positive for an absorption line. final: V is -4.4 Ang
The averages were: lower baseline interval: 22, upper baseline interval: 20.9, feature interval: 27.6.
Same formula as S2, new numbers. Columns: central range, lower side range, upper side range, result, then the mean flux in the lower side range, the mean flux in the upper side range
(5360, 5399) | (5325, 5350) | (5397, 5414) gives -0.087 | 21.6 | 24.9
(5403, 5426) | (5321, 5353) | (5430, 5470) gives -0.125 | 21.6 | 23.3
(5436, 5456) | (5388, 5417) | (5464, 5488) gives -0.081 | 25.6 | 21.5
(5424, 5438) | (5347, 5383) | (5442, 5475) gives -0.128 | 25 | 21.9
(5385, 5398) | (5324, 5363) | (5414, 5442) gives -0.052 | 23.1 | 26.6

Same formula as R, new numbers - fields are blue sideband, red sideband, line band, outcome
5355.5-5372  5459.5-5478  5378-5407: -2.9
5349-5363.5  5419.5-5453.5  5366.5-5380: 0.9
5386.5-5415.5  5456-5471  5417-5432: -1.7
